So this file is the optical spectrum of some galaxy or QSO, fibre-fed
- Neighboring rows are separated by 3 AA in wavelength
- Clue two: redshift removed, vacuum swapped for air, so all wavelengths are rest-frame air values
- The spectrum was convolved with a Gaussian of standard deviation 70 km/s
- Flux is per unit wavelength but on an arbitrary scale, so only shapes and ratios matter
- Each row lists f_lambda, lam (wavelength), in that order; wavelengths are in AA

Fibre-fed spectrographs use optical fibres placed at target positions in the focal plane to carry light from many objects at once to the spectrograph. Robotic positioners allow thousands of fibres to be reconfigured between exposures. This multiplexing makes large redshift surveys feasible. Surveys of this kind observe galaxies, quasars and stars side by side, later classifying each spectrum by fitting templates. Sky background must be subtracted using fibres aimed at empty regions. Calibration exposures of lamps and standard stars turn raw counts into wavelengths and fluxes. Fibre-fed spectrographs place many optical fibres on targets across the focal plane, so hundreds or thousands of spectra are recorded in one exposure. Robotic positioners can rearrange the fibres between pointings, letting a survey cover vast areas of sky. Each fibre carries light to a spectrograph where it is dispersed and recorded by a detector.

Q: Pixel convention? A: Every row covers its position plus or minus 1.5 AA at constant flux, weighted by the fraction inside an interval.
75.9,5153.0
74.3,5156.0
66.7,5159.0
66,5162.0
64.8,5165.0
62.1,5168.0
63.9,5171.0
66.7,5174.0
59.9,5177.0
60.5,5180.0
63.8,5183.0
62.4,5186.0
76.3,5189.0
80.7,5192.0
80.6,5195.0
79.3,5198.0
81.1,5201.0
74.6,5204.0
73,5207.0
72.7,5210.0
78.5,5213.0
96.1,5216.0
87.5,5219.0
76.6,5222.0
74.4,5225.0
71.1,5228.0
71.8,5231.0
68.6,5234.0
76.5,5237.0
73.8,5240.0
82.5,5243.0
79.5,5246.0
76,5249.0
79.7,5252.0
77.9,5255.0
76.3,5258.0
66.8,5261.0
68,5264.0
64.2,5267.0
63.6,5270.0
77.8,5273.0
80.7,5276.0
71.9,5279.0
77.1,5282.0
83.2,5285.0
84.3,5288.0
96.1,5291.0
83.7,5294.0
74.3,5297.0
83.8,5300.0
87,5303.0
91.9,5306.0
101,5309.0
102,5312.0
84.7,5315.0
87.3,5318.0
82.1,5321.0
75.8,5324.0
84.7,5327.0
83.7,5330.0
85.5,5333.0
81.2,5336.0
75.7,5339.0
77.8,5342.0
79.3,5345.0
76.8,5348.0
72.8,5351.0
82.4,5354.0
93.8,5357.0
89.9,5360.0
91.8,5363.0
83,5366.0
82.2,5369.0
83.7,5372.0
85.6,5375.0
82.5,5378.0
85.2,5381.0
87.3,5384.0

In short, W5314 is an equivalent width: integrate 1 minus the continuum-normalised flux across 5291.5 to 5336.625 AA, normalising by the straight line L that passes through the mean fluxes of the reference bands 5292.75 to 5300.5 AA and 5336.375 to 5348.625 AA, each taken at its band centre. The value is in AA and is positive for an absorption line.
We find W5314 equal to -4.0 AA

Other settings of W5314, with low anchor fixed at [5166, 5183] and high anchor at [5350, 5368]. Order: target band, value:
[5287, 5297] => -1.1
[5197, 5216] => -3.2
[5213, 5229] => -3.0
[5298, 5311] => -1.9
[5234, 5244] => -0.7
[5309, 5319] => -1.6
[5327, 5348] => 0.7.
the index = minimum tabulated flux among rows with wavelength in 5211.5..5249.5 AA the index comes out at 68.6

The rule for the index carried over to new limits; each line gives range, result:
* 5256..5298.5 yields 63.6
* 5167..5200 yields 59.9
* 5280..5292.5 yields 77.1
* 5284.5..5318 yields 74.3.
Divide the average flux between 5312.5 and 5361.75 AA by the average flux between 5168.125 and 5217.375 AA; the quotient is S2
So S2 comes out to 1.13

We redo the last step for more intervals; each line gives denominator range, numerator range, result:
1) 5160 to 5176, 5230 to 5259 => 1.18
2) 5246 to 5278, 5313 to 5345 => 1.12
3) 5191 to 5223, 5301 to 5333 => 1.10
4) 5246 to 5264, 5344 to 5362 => 1.10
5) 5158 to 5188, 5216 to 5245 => 1.21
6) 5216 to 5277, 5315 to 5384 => 1.10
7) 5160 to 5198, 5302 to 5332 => 1.30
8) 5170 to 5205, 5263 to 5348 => 1.15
